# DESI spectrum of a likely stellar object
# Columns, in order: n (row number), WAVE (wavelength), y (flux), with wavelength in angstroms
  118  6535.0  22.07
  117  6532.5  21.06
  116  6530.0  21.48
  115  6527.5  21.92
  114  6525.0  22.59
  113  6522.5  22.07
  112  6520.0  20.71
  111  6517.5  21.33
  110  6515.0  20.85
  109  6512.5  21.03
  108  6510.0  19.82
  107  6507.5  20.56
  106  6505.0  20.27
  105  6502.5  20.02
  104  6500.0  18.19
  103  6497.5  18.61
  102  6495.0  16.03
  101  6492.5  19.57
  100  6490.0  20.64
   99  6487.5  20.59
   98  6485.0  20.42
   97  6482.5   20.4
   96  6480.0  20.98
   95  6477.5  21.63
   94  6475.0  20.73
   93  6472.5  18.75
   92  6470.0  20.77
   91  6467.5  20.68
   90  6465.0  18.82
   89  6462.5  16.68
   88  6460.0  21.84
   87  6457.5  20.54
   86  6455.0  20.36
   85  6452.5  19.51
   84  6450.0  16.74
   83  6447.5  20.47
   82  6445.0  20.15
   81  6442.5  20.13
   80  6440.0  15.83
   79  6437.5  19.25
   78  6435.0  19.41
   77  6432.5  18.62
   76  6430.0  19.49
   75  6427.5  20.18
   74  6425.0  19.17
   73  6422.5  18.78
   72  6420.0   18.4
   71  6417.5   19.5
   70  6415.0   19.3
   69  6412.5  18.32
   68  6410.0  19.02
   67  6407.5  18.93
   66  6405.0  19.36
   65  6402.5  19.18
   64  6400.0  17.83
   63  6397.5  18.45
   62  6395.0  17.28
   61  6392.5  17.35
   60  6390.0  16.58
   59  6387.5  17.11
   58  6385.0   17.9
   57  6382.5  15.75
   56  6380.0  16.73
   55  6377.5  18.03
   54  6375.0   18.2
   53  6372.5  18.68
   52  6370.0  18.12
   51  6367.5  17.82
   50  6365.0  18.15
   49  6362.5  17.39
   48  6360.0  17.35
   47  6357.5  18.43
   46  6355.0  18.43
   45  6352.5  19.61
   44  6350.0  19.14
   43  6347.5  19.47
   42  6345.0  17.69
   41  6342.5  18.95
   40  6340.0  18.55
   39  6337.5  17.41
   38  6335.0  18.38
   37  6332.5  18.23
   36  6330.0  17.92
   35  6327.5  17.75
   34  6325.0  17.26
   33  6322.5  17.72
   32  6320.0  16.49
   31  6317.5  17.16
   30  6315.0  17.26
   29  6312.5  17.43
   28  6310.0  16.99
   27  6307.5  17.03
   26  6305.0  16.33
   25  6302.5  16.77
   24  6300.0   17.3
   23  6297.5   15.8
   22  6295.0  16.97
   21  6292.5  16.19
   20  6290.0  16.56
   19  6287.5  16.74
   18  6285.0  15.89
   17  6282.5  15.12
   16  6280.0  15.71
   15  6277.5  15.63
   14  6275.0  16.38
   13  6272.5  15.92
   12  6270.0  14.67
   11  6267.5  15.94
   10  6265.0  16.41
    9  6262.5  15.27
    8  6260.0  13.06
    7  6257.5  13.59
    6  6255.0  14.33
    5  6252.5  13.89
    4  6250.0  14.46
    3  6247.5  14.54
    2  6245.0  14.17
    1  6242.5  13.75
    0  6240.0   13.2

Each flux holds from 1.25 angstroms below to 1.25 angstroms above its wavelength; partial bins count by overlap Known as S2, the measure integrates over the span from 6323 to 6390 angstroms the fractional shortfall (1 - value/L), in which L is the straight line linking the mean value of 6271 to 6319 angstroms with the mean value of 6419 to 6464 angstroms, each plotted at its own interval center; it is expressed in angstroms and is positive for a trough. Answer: -1.45 angstroms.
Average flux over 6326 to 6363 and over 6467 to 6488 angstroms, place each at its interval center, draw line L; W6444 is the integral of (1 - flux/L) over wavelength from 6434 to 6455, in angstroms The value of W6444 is 1.0 angstroms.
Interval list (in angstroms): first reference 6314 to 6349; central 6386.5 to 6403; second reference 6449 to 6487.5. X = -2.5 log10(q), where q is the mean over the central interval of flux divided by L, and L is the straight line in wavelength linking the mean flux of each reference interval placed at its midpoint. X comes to 0.07 mag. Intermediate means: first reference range 17.9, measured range 17.6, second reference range 20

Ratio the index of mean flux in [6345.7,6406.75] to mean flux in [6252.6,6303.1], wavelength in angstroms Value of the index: 1.15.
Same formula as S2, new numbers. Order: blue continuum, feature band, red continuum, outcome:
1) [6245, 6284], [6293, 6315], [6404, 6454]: -1.21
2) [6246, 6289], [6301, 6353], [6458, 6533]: -3.96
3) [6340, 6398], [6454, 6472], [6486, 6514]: -0.73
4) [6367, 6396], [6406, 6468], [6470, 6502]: -1.70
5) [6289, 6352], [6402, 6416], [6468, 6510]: -0.18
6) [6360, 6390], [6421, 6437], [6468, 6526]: -0.42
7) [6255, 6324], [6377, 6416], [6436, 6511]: 0.51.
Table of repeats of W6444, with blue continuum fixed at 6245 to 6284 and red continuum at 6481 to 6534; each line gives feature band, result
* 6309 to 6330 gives -1.4 angstroms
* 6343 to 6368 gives -2.0 angstroms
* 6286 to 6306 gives -1.1 angstroms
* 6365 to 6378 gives -0.6 angstroms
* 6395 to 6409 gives -0.4 angstroms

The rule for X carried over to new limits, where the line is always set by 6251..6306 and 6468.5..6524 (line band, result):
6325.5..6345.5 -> -0.078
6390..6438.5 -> -0.017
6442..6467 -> -0.012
